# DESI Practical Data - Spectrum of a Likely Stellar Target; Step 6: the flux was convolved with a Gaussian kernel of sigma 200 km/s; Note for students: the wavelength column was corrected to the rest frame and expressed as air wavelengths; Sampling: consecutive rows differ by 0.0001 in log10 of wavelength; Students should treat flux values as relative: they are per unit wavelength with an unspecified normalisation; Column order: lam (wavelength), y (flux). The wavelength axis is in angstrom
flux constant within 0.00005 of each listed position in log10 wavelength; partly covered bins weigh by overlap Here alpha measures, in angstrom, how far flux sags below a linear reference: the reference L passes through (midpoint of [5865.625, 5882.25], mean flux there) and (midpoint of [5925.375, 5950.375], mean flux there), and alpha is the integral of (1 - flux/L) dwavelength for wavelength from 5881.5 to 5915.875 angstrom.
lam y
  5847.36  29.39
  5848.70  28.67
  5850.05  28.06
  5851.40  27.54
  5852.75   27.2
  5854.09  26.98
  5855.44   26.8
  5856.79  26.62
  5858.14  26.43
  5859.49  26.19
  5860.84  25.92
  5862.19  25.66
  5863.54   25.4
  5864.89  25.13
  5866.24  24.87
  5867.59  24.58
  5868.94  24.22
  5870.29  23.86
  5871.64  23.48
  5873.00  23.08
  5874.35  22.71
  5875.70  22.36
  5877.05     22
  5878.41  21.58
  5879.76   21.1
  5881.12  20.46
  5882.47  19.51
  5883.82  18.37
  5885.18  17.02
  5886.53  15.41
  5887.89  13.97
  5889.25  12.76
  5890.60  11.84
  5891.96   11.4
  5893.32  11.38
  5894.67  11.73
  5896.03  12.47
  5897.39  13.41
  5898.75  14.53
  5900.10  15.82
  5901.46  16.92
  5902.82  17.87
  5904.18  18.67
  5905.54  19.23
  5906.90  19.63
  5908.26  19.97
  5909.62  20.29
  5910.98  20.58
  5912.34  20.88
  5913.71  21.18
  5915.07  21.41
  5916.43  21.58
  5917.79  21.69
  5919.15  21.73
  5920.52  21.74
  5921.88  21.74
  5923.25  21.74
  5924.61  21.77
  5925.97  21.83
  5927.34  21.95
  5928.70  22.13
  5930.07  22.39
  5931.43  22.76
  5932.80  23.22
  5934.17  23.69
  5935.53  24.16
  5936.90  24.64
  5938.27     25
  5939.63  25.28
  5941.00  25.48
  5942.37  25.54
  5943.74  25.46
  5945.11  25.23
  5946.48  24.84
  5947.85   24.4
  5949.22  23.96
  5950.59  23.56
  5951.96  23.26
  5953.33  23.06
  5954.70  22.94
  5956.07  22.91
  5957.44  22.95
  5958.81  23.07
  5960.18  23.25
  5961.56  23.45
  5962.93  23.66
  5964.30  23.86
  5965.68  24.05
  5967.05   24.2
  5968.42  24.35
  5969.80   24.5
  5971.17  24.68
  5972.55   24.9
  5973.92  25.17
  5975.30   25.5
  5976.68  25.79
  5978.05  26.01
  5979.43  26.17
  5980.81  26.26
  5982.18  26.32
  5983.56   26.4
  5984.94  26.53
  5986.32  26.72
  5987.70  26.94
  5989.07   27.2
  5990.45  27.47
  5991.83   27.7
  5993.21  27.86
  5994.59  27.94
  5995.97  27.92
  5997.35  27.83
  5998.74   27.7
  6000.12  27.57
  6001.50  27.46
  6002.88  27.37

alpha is 9.7 angstrom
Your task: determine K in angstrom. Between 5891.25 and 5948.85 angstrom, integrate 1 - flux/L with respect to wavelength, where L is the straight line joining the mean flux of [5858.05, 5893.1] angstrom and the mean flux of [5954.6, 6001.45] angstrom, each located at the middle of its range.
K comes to 6.0 angstrom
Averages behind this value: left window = 20.9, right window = 25.6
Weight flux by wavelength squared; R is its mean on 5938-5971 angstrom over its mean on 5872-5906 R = 1.4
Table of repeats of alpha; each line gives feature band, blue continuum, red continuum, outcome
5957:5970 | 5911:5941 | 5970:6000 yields 0.72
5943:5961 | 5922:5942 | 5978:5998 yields 0.62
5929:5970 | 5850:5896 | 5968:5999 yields 1.52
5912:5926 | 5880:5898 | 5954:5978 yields -2.42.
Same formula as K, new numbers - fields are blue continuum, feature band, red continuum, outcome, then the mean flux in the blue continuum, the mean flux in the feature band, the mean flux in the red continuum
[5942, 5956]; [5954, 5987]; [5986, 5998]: 1.4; 24.1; 24.7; 27.5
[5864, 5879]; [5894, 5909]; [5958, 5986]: 4.7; 23.5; 16.4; 24.9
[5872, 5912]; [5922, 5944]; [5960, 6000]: -2.1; 17.5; 23.5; 25.9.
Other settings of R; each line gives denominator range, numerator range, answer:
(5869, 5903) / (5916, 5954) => 1.36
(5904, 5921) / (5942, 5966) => 1.17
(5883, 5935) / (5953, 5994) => 1.38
